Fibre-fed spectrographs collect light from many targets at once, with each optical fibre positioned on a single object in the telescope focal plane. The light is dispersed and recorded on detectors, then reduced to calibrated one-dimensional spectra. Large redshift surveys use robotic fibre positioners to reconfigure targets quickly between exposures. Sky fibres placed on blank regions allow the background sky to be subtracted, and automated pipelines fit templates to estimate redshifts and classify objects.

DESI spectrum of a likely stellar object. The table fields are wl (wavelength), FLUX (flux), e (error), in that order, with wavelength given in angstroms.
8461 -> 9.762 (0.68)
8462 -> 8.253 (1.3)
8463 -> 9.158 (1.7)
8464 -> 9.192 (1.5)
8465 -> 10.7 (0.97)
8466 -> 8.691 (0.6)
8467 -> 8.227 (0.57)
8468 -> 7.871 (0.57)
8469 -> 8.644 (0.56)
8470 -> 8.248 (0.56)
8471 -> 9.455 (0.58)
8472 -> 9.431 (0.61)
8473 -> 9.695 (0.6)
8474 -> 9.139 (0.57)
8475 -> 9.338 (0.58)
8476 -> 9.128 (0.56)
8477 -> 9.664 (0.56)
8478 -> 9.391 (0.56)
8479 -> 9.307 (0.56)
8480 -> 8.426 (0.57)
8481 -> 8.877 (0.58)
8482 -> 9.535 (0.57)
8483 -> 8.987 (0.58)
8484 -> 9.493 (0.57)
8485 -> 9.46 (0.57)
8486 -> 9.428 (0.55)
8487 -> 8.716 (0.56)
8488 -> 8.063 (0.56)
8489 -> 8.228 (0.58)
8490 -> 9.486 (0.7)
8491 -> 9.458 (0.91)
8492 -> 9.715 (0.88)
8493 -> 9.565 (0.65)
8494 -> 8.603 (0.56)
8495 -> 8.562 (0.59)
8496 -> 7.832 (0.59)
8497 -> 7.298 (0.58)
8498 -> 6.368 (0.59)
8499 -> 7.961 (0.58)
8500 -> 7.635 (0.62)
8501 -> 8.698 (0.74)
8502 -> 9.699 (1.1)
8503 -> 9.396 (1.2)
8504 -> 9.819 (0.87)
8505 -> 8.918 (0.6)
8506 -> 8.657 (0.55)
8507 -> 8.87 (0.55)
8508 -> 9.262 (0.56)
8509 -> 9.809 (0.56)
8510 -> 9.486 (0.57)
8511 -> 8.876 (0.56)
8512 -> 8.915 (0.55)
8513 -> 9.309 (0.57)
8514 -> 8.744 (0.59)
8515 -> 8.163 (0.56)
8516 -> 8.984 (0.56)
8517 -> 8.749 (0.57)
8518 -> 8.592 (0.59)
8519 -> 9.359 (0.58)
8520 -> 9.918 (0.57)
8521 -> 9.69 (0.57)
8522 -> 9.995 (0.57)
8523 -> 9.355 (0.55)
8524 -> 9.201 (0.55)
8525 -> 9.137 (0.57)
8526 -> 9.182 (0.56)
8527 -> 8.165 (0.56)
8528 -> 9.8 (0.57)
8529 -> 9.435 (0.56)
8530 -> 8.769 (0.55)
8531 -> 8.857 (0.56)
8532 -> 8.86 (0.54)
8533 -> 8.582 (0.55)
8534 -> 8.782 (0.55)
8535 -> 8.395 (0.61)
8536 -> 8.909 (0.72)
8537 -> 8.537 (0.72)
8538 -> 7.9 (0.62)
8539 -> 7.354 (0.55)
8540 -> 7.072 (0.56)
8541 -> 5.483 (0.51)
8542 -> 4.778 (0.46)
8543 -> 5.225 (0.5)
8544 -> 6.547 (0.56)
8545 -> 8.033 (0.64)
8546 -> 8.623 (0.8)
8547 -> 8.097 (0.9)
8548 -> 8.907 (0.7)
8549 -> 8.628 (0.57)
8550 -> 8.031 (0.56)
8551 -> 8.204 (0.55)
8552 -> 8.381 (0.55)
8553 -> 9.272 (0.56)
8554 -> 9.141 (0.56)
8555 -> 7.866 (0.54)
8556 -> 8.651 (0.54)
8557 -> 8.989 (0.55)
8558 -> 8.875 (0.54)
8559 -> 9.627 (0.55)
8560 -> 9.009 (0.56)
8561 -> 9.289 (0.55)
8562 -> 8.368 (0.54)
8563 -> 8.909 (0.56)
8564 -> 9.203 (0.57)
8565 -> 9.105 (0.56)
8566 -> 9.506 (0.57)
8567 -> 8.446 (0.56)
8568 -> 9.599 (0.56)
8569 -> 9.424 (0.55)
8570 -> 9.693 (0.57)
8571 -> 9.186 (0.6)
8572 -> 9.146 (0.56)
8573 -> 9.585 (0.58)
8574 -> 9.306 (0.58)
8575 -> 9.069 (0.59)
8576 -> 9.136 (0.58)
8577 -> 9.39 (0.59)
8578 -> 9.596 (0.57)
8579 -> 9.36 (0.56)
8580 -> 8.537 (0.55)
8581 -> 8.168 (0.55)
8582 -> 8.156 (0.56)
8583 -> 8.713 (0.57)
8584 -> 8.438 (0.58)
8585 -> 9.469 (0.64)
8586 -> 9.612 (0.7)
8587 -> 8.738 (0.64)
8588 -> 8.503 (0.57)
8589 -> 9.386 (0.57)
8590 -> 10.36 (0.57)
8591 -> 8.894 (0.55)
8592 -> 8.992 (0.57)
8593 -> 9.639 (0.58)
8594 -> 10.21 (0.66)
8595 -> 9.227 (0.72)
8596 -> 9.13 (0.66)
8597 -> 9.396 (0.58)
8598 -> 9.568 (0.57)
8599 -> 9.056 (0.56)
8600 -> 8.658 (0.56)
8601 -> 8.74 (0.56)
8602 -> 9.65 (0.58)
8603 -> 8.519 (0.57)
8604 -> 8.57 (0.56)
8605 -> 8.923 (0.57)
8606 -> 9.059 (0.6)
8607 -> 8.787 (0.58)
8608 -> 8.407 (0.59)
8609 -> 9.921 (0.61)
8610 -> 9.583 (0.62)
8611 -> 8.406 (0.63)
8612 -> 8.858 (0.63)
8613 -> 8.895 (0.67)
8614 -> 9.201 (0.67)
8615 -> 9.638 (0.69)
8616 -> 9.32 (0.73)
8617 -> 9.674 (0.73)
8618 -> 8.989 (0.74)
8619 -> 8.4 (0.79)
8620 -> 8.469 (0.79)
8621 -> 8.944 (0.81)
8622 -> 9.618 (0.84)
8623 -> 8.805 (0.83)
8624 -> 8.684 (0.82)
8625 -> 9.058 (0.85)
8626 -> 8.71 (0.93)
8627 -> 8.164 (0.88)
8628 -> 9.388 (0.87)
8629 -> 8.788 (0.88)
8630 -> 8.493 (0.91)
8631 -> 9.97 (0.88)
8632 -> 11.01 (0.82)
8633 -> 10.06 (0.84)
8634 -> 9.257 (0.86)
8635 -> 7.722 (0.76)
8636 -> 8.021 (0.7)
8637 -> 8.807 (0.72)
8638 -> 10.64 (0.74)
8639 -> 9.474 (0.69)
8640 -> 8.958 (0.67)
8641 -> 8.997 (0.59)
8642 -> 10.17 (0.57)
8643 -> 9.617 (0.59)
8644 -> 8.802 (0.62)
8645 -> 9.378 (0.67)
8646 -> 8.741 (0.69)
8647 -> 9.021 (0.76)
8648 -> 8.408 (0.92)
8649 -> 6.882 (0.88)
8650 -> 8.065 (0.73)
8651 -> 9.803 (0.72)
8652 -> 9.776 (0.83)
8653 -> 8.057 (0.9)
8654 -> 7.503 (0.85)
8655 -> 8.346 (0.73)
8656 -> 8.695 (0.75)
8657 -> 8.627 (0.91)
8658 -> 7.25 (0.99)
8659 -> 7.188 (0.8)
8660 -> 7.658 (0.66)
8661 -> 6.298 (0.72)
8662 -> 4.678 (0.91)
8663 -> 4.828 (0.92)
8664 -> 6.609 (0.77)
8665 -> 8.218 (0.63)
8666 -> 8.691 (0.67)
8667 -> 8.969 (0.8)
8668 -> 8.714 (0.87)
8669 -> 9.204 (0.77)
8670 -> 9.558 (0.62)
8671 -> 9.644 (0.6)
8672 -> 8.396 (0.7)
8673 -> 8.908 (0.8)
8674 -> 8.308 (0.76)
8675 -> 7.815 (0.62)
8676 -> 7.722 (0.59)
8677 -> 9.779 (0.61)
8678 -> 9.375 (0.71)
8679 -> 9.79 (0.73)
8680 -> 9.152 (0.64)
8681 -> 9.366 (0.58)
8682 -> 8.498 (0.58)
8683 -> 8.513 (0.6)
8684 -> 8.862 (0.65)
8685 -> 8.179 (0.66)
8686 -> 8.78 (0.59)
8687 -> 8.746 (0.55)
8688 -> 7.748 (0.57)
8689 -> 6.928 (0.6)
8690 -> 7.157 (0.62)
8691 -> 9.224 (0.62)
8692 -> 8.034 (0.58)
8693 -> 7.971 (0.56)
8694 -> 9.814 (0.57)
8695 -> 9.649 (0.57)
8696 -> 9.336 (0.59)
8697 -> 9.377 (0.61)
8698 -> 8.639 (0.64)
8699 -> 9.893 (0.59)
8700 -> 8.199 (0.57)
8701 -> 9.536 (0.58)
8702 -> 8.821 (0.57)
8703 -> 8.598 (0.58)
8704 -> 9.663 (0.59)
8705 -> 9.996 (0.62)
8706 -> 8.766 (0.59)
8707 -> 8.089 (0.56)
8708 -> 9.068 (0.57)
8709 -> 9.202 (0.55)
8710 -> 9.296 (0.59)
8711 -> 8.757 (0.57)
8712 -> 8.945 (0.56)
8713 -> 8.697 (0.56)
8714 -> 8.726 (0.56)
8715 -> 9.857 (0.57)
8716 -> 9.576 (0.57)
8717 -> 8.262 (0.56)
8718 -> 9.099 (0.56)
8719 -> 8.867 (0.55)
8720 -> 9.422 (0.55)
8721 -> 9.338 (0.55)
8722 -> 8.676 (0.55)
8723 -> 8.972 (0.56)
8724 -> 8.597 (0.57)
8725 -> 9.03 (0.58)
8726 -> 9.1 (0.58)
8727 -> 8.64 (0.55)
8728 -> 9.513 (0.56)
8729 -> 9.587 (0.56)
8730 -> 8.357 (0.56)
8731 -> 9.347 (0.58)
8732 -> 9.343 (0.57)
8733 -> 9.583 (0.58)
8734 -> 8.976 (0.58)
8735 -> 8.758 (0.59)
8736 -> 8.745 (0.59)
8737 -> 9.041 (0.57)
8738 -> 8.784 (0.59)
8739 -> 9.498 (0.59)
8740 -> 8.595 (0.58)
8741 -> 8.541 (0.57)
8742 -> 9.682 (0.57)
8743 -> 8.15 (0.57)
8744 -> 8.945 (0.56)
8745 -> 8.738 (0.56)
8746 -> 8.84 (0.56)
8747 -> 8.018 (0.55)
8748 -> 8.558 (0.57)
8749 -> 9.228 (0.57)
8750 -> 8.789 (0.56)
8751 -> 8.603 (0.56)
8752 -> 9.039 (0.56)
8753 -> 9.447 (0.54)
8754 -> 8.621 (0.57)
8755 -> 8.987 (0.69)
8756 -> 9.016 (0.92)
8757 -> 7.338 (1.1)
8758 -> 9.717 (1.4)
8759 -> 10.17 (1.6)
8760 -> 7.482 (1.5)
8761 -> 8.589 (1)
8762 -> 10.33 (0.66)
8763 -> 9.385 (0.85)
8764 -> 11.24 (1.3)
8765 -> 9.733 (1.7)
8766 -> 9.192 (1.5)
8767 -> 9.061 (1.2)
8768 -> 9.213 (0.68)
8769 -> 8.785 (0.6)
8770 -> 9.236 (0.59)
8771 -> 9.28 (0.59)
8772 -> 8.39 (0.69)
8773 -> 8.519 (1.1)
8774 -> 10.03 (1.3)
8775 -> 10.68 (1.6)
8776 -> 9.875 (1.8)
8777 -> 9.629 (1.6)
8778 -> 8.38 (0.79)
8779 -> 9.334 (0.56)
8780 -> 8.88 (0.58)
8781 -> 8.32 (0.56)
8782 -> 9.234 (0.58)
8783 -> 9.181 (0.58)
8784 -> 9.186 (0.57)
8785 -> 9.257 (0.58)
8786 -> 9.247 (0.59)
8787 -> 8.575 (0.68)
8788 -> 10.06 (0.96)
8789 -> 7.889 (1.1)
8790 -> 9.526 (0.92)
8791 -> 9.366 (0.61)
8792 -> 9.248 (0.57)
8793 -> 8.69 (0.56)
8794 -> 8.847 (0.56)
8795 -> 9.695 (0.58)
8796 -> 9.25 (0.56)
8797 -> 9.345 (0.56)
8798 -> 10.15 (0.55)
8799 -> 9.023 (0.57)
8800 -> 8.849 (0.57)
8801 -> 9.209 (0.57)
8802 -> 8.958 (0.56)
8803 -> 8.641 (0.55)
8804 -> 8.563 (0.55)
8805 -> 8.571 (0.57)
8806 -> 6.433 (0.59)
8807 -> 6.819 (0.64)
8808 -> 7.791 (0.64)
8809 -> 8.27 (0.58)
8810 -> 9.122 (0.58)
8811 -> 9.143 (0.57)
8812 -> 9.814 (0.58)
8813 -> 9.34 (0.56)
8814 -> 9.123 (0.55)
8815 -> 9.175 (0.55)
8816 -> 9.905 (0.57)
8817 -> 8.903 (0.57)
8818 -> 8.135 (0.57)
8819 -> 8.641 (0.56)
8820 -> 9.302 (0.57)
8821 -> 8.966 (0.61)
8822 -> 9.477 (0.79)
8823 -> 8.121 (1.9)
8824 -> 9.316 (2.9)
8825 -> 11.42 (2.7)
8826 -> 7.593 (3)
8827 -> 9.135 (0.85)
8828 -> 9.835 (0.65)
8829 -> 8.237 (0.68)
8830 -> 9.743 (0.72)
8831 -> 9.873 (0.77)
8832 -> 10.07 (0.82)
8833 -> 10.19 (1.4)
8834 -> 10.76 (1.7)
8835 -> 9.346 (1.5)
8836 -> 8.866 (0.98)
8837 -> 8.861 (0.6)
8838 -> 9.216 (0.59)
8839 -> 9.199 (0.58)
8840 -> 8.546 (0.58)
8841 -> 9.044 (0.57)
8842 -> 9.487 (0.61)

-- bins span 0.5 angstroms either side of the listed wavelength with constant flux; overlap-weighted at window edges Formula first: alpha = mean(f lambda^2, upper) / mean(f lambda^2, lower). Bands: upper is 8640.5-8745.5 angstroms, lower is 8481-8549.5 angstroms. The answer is 1.05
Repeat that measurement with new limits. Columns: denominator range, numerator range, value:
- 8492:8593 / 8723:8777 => 1.09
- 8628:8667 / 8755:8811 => 1.10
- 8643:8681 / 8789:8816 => 1.10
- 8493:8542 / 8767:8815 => 1.11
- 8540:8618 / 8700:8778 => 1.07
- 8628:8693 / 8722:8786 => 1.08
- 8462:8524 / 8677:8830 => 1.06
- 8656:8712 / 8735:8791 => 1.08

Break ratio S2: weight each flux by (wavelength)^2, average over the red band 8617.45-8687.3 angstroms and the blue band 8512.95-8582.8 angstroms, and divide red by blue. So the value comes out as 1.0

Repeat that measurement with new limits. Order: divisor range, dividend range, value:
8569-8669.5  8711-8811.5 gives 1.05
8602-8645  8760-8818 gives 1.04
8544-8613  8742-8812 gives 1.05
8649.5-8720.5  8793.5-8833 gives 1.08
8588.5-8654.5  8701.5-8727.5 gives 1.01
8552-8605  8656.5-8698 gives 0.94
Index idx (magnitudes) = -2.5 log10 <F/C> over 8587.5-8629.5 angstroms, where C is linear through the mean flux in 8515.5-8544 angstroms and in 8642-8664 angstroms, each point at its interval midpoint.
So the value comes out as -0.12 mag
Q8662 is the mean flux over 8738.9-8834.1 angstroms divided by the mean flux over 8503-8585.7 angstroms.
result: 1.0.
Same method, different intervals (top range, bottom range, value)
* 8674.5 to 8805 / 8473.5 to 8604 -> 1.02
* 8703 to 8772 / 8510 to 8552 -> 1.07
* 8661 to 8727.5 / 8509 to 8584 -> 1.00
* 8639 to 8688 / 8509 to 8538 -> 0.94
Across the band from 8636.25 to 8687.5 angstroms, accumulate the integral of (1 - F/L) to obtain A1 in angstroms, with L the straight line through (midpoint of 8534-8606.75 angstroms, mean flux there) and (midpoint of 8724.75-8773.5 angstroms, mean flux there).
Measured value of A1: 2.1 angstroms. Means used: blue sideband 8.73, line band 8.52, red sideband 9.02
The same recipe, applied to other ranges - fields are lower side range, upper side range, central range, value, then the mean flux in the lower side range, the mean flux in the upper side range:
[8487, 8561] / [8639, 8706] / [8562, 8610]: -3.0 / 8.6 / 8.56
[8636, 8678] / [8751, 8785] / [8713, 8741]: -0.4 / 8.43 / 9.19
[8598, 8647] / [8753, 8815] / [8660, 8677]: 2.1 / 9.09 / 9.05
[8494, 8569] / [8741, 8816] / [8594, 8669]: 0.3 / 8.61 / 9.02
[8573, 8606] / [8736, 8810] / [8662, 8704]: 2.1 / 9.1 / 8.98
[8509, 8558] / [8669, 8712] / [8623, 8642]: -0.9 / 8.52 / 8.84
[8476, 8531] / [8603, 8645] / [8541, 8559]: 2.1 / 8.98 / 9.1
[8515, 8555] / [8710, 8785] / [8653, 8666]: 2.3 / 8.42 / 9.06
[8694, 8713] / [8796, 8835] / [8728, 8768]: 0.2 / 9.11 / 9.06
